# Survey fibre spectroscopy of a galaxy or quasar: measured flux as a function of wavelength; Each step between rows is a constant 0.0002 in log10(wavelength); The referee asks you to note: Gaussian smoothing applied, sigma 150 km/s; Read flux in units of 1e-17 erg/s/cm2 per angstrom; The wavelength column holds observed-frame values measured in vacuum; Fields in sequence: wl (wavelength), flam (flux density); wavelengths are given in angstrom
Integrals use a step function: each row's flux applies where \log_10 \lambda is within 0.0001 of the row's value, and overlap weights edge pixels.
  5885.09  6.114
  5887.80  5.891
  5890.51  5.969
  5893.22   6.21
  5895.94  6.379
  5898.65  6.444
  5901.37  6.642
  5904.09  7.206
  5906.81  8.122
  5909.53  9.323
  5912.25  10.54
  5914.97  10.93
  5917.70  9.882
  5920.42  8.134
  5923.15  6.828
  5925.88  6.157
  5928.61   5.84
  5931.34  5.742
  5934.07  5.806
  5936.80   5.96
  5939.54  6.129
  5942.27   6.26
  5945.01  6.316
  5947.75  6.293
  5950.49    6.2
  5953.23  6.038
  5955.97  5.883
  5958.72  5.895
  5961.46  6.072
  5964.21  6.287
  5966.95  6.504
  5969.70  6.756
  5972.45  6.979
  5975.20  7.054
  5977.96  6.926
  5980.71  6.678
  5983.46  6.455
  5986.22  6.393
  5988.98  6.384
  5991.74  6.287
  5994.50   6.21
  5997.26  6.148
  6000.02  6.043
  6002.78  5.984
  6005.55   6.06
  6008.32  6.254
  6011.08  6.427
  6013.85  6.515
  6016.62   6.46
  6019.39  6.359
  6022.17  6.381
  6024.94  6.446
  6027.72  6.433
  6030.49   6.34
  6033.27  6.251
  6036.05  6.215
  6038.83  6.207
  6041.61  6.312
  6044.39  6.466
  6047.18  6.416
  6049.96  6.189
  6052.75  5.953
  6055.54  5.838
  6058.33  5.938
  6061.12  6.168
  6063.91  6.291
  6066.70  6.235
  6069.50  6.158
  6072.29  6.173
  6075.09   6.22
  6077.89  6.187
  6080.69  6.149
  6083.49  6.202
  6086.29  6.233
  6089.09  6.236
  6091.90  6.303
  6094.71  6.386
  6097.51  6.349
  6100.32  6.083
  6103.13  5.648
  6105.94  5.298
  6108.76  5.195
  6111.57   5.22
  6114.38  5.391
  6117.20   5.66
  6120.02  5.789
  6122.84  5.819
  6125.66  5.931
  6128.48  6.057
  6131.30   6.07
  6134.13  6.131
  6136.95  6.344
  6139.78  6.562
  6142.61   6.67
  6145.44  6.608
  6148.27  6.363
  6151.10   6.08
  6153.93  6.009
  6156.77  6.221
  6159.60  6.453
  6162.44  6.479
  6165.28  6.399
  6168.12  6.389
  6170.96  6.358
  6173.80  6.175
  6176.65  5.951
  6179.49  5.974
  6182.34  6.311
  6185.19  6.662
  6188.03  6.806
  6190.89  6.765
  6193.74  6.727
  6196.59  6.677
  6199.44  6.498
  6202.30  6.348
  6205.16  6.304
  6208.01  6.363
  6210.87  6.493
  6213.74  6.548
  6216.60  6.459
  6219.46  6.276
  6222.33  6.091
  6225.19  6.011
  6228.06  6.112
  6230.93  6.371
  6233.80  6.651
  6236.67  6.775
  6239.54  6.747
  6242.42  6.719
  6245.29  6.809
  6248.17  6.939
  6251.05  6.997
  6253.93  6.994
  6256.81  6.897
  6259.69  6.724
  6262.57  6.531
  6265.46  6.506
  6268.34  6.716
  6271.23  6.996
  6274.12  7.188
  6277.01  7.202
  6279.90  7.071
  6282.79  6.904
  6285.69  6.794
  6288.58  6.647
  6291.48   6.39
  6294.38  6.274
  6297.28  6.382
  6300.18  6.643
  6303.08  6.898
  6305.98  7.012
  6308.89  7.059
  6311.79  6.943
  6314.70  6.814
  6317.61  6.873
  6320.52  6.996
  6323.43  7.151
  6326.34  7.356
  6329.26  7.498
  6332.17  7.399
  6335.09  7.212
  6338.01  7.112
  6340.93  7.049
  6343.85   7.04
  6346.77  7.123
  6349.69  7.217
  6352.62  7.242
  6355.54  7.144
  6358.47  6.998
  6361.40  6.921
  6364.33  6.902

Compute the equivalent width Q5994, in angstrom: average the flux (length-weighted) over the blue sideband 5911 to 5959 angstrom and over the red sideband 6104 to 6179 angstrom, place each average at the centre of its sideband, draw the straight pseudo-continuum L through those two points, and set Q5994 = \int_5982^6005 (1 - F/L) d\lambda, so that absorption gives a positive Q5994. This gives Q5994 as 1.6 angstrom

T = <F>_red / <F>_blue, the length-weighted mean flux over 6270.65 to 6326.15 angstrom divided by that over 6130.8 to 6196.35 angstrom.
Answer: 1.08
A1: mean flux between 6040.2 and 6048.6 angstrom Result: 6.4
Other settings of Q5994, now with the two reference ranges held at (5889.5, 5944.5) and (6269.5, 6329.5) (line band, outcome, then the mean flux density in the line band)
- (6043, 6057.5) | 1.9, 6.16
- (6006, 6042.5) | 4.0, 6.35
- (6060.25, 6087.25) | 3.4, 6.2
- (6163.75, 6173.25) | 0.9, 6.37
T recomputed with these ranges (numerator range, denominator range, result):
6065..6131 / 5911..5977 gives 0.87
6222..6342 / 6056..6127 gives 1.14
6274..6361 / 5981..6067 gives 1.11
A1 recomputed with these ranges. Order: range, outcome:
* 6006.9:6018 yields 6.41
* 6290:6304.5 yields 6.52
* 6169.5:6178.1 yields 6.16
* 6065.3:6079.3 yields 6.19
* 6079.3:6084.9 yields 6.18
